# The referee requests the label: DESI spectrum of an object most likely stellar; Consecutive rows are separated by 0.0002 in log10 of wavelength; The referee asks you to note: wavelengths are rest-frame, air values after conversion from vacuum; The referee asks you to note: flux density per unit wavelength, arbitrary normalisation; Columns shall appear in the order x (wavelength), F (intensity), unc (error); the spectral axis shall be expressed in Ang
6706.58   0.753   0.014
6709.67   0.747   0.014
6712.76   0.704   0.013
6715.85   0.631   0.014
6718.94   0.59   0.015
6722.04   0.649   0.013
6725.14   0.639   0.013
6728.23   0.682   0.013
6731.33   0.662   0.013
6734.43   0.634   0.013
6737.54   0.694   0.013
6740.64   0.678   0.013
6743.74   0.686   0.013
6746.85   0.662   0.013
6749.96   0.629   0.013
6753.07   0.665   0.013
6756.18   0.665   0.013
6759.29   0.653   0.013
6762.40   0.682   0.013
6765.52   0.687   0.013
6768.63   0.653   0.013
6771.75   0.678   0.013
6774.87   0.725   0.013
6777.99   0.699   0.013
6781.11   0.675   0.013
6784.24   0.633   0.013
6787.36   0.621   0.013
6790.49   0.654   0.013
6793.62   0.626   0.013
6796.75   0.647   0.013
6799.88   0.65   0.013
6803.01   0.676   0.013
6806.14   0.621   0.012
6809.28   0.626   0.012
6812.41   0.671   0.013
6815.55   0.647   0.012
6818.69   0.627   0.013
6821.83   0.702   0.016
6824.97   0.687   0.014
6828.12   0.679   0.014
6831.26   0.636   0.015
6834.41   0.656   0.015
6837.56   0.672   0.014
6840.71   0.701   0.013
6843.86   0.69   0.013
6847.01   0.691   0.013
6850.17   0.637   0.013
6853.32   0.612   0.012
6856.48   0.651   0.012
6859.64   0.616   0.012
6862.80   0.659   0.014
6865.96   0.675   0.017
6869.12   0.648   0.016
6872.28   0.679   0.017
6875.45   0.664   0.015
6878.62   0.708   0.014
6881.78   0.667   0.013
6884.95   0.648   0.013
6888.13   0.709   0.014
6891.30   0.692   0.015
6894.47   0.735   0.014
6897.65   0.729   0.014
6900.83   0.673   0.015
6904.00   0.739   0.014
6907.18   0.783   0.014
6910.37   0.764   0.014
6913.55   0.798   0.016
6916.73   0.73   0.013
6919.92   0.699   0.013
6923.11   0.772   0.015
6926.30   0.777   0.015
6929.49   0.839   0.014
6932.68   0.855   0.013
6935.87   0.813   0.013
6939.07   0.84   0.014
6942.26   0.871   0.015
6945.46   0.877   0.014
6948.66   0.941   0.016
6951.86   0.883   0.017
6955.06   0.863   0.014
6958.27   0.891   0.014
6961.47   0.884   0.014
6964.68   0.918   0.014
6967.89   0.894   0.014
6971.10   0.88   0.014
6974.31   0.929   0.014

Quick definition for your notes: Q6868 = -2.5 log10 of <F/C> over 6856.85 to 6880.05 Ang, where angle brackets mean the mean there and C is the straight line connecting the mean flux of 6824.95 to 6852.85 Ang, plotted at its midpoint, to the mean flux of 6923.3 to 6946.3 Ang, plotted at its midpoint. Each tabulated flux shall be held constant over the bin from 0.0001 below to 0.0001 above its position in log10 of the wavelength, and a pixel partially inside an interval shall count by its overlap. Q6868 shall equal 0.09 mag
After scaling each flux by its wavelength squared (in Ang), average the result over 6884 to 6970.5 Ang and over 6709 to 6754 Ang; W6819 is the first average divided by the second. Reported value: 1.3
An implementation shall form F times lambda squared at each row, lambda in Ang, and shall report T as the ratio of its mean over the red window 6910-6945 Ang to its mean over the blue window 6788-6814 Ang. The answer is 1.3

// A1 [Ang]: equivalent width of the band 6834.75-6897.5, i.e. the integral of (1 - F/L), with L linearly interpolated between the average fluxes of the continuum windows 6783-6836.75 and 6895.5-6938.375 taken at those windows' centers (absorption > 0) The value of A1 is 3.5 Ang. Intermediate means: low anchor 0.651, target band 0.672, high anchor 0.768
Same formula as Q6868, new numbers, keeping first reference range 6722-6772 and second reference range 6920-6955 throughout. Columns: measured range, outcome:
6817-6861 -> 0.14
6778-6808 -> 0.10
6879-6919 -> 0.12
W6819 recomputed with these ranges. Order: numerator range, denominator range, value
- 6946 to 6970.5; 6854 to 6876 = 1.41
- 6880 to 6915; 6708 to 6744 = 1.14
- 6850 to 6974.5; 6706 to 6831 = 1.21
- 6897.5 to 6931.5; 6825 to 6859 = 1.17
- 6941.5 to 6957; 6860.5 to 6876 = 1.37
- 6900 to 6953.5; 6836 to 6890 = 1.23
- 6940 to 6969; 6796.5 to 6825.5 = 1.42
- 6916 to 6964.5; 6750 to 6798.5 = 1.33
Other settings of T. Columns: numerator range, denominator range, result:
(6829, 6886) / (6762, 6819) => 1.03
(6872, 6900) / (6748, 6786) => 1.07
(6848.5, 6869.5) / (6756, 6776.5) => 0.97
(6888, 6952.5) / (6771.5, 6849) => 1.23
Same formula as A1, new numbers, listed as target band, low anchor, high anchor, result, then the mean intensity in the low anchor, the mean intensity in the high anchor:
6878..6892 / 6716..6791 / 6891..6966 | 1.6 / 0.662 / 0.809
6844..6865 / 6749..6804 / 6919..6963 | 2.8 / 0.662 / 0.845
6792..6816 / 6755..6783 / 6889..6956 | 2.0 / 0.679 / 0.793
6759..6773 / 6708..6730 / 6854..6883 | -0.2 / 0.664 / 0.661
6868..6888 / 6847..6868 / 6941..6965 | 0.7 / 0.645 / 0.89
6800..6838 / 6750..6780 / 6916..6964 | 3.6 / 0.676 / 0.839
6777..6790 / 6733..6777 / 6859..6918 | 0.4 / 0.671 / 0.702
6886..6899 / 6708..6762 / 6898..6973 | 1.3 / 0.664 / 0.824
